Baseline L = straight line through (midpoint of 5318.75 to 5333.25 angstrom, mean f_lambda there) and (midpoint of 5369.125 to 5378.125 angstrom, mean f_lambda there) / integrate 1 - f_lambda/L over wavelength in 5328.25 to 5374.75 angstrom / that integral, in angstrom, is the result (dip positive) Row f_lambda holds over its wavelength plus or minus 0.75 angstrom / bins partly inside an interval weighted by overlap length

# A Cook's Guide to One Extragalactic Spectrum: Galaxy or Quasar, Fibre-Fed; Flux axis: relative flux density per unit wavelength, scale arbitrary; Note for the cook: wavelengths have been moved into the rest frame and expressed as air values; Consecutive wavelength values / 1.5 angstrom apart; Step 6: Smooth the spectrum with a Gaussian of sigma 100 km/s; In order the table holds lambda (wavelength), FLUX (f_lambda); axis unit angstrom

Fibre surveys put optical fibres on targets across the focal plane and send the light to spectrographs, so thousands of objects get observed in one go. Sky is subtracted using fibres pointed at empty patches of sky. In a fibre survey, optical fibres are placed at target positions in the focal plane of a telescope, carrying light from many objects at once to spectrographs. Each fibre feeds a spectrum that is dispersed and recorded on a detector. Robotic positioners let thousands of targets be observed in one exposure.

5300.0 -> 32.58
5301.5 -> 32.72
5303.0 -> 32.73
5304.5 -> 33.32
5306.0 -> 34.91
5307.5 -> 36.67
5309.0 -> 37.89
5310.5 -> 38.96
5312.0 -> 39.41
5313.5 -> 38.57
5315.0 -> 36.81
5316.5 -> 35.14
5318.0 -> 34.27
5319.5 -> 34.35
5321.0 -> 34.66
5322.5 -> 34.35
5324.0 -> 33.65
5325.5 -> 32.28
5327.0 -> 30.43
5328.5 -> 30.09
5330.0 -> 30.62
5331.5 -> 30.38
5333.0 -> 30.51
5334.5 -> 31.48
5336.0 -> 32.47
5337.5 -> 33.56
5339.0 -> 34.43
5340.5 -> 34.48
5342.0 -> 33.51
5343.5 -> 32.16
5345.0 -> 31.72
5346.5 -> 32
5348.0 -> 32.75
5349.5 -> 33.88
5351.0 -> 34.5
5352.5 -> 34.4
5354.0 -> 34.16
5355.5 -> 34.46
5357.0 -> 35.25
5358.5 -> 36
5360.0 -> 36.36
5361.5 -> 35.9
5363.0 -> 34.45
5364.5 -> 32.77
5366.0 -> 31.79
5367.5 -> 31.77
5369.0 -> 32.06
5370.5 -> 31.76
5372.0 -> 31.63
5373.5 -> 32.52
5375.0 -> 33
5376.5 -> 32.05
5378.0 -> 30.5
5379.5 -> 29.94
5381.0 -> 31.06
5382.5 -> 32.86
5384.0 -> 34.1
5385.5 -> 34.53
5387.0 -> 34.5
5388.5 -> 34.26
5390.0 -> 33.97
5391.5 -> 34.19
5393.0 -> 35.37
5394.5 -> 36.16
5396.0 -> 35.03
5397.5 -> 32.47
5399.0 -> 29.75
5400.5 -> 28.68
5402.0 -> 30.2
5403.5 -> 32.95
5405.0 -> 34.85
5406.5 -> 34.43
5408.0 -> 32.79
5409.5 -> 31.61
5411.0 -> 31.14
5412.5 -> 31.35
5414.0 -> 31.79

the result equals -1.4 angstrom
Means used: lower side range 32.2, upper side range 32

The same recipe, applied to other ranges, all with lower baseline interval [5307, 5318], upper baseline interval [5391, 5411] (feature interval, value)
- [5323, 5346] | 2.6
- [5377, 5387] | 0.4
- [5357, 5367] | 0.1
